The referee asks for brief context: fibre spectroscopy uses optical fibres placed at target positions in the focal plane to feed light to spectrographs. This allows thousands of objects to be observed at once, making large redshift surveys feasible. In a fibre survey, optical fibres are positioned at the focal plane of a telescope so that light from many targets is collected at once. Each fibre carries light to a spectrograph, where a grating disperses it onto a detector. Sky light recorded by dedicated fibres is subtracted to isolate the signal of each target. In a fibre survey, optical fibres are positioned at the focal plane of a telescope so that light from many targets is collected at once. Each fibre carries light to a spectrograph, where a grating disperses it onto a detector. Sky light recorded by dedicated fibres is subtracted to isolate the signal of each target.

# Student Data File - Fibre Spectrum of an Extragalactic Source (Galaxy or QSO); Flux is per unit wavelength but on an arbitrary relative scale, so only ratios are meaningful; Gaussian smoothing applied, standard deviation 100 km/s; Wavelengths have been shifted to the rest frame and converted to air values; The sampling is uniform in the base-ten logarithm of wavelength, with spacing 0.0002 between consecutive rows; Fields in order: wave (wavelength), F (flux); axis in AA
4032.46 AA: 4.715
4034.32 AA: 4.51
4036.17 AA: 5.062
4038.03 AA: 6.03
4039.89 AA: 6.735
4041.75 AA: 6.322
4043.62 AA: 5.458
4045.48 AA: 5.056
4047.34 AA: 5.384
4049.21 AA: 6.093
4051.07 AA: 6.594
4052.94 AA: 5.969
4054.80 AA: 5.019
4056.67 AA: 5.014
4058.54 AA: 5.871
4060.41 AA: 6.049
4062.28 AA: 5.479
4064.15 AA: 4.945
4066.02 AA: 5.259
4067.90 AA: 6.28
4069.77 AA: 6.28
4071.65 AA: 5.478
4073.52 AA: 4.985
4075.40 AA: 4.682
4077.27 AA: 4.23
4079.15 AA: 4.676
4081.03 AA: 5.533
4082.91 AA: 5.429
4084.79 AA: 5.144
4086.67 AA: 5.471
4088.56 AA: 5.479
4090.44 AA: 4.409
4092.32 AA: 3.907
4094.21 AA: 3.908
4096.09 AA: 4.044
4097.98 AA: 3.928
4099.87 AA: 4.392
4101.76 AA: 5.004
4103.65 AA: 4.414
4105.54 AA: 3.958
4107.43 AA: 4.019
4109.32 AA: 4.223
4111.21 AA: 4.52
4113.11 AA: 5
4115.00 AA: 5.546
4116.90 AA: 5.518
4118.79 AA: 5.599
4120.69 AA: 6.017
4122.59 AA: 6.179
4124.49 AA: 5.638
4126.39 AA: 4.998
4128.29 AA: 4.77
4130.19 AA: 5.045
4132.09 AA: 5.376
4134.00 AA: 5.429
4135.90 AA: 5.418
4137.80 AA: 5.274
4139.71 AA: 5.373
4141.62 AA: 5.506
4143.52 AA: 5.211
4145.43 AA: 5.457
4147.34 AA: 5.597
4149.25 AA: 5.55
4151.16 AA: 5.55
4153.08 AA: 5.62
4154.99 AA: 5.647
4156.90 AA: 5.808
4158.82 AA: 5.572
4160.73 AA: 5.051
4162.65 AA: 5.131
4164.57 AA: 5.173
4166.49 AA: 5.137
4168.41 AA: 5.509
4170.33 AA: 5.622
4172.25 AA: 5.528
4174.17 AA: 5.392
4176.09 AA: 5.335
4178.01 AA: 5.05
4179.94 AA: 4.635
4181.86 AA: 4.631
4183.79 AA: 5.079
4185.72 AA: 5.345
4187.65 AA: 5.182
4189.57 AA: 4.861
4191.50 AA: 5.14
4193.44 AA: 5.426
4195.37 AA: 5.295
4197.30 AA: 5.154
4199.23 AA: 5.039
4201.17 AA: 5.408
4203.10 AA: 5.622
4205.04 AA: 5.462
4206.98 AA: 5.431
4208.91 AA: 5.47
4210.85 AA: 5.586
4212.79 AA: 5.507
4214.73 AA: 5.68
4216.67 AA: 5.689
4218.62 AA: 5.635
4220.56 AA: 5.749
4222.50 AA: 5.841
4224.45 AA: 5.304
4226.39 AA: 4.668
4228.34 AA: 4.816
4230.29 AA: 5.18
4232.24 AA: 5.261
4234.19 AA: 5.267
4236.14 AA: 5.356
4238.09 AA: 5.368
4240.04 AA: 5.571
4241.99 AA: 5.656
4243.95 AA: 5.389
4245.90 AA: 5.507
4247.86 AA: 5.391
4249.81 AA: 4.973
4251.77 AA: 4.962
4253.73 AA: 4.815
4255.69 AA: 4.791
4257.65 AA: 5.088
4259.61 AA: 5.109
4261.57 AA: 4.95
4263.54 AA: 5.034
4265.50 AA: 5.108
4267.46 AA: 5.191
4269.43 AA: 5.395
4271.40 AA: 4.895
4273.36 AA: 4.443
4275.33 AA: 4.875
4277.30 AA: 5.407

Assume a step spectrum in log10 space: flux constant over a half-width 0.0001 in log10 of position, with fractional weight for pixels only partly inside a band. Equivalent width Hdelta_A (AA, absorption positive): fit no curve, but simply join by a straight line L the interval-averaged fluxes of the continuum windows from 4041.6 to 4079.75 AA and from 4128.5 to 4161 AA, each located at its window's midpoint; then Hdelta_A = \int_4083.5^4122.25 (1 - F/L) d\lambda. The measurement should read 5.0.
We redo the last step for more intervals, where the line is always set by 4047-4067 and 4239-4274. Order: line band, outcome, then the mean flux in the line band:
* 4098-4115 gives 3.15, 4.47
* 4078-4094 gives 1.73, 4.94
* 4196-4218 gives -0.87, 5.46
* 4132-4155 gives -0.23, 5.46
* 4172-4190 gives 0.75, 5.1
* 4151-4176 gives -0.36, 5.43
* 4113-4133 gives 0.04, 5.45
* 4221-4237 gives -0.09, 5.23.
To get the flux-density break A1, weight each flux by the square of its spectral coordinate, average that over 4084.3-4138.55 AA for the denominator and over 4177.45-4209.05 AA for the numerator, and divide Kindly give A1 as 1.1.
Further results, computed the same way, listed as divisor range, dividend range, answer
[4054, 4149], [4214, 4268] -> 1.10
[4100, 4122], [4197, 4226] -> 1.18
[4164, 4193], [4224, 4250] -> 1.05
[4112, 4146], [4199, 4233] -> 1.04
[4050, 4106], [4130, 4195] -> 1.09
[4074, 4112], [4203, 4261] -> 1.25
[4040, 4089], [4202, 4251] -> 1.07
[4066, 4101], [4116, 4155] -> 1.14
